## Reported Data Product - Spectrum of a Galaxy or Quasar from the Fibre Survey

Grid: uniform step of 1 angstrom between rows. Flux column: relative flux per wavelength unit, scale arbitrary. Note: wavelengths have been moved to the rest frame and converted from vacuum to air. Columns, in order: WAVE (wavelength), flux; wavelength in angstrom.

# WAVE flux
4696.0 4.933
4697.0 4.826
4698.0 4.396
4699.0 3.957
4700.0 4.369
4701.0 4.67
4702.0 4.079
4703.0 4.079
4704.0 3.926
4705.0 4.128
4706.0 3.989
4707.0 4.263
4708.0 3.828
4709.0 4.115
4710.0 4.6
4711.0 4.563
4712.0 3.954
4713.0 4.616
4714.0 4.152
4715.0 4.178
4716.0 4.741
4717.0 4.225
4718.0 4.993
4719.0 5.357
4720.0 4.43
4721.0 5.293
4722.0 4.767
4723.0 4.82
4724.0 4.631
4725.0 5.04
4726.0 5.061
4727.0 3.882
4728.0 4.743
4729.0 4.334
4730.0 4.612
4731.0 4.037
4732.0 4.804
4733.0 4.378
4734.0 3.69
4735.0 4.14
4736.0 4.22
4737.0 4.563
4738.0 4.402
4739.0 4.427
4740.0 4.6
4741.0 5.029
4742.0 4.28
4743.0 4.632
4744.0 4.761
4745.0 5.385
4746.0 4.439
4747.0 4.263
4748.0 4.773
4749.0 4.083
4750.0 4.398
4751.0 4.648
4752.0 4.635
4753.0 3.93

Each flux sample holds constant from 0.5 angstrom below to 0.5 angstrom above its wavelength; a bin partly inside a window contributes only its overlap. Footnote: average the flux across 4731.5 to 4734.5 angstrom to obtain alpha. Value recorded 4.29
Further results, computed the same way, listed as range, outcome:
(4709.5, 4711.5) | 4.58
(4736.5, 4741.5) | 4.6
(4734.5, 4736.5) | 4.18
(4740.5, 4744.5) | 4.68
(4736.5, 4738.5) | 4.48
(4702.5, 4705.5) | 4.04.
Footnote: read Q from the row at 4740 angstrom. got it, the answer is 4.6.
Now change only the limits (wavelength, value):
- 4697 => 4.826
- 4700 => 4.369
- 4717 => 4.225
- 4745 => 5.385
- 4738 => 4.402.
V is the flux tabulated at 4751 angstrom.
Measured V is 4.648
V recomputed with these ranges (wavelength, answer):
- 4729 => 4.334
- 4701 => 4.67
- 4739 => 4.427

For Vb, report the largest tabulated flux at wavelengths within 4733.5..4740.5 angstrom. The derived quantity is 4.6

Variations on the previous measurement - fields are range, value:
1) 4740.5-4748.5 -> 5.385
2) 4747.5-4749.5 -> 4.773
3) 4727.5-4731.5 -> 4.743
